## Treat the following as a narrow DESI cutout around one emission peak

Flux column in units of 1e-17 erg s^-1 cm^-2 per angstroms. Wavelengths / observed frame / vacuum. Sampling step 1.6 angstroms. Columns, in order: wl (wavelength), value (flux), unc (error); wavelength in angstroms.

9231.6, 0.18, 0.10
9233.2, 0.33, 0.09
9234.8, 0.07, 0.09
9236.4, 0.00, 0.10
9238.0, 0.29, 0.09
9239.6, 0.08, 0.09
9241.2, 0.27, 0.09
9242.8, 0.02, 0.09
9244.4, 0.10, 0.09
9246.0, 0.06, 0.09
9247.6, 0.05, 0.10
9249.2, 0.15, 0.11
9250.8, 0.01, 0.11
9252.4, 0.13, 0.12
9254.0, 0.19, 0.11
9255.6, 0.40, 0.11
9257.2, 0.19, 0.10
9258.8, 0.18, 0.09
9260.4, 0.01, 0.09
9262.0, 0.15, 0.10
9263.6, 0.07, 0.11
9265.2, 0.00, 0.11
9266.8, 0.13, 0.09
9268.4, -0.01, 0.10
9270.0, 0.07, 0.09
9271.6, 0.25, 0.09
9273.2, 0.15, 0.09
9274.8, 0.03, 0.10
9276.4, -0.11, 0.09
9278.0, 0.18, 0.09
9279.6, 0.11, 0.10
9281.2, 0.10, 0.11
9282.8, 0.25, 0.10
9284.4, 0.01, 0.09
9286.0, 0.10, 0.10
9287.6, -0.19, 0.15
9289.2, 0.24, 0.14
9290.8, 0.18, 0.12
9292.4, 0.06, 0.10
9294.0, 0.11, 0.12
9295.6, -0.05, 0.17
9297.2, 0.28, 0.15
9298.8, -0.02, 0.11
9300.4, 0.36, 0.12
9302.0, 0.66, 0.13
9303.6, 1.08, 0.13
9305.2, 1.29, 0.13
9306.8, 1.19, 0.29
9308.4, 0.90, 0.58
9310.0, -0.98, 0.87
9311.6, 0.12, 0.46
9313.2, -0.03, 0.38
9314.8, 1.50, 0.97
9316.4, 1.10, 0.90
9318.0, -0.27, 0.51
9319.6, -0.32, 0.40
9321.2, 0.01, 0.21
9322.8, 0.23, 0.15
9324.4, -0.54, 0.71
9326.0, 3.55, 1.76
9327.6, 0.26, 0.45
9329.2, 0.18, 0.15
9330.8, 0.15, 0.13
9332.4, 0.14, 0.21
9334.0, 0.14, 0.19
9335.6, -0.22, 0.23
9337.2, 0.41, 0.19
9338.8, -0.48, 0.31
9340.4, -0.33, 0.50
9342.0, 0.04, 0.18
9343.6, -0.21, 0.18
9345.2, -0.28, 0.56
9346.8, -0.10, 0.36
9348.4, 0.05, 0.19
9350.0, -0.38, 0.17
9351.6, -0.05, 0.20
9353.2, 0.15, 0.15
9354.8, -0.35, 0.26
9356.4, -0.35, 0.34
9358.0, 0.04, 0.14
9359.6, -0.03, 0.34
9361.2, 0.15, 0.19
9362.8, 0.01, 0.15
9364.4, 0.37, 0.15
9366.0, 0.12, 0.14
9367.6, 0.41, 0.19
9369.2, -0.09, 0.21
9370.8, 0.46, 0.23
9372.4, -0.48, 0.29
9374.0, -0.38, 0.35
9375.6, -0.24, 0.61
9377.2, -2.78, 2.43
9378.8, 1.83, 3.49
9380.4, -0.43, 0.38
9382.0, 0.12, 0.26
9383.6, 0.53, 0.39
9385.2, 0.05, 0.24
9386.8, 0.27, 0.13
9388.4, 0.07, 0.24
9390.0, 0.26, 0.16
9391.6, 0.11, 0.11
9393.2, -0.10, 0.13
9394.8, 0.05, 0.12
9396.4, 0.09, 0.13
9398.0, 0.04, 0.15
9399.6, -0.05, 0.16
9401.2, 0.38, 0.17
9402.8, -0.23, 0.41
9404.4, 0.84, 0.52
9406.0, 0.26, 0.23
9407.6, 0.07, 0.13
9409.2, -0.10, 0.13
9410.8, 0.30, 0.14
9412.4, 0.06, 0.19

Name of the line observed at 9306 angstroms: [O III]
